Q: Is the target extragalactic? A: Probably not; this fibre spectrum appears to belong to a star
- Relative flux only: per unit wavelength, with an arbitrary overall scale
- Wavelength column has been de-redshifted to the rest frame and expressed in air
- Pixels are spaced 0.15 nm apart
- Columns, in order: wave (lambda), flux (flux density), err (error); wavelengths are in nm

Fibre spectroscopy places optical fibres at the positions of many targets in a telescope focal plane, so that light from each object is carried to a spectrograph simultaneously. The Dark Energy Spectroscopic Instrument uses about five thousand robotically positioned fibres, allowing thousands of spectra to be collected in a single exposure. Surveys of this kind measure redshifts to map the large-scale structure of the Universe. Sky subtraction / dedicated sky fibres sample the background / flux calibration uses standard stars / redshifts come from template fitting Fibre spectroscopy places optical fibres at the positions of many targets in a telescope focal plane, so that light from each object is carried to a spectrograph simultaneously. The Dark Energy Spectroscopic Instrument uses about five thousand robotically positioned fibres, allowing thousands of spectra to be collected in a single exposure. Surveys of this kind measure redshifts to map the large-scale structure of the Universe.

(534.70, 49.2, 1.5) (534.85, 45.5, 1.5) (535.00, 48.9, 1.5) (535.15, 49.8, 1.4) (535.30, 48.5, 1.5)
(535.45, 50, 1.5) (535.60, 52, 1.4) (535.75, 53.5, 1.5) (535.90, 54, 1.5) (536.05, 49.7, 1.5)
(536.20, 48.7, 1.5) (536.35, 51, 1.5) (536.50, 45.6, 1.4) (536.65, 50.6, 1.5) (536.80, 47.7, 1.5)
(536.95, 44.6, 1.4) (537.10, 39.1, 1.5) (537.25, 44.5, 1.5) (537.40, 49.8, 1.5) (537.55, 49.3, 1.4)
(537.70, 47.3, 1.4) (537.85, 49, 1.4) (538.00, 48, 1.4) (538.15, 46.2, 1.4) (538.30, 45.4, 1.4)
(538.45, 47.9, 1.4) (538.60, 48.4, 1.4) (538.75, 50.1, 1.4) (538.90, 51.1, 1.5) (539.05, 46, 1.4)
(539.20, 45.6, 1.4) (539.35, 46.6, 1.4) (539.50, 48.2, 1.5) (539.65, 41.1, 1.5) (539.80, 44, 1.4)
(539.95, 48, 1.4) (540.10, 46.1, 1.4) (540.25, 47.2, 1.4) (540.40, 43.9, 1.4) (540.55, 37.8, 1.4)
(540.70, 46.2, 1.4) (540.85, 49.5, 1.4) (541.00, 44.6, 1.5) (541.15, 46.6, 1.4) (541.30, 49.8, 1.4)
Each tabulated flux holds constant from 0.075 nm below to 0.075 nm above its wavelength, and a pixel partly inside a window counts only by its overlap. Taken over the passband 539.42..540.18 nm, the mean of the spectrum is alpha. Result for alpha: 45.5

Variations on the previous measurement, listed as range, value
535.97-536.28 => 49.3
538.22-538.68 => 47.3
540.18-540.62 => 43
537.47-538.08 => 48.4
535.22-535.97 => 51.6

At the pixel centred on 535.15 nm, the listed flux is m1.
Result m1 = 49.8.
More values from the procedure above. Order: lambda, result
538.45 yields 47.9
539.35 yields 46.6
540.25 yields 47.2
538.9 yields 51.1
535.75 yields 53.5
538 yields 48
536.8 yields 47.7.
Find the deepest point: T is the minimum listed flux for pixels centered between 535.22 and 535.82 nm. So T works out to 48.5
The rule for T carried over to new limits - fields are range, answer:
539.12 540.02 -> 41.1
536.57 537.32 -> 39.1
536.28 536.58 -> 45.6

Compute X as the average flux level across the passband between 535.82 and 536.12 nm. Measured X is 51.9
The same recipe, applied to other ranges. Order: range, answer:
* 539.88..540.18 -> 47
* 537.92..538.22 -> 47.1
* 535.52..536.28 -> 51.6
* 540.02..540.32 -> 46.7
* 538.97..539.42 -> 46.1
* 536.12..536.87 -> 48.7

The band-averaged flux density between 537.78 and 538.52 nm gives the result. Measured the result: 47.3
